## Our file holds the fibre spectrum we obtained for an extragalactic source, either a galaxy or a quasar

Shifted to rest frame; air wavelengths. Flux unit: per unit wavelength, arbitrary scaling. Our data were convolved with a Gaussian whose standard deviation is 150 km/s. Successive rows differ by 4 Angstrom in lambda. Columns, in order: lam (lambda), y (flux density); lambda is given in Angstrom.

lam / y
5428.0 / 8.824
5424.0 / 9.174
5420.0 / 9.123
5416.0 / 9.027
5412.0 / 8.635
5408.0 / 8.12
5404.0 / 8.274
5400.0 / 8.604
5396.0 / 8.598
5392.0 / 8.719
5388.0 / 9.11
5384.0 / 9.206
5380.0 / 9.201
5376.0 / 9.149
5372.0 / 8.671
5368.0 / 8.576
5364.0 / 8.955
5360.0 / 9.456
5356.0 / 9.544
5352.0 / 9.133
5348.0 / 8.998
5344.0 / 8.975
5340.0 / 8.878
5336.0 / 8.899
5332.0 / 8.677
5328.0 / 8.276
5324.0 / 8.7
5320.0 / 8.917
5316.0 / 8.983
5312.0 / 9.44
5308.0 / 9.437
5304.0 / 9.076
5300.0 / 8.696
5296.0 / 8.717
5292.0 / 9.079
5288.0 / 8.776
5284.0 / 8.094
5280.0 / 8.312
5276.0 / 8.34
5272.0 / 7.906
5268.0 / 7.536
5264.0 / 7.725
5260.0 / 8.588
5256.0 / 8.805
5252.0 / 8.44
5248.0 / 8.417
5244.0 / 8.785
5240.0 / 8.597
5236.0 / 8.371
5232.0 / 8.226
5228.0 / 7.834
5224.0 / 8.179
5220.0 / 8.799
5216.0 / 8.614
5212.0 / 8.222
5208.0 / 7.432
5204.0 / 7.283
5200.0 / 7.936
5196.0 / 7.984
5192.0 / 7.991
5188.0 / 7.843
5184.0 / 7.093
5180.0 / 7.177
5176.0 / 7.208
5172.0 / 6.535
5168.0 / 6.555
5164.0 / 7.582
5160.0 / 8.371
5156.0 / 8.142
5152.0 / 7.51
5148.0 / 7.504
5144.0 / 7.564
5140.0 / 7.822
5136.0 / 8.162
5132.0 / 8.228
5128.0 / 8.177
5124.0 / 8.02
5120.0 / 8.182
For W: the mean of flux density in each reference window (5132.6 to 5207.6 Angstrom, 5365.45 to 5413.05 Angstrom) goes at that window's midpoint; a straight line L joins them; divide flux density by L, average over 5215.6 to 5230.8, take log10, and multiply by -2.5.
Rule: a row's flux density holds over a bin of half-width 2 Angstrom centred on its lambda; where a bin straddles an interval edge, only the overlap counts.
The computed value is -0.06 mag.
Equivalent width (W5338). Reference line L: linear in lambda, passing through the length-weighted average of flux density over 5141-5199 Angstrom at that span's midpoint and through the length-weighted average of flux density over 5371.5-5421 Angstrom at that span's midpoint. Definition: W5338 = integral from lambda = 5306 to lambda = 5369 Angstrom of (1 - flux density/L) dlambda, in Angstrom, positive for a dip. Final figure -3.95 Angstrom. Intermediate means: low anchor 7.52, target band 9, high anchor 8.8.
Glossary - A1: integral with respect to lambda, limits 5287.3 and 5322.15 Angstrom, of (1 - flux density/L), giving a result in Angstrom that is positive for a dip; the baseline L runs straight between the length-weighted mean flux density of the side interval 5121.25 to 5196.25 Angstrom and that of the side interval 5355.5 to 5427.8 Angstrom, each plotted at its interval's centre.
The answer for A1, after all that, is -2.5 Angstrom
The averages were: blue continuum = 7.65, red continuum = 8.88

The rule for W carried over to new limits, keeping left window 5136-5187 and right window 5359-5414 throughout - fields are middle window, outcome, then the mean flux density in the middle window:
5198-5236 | -0.04 mag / 8.07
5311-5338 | -0.05 mag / 8.82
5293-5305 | -0.07 mag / 8.83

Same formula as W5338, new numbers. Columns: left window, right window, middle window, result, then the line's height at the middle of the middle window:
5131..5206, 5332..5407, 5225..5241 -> -0.4 Angstrom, 8.02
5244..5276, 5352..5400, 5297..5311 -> -0.9 Angstrom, 8.53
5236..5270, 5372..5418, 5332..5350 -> -0.6 Angstrom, 8.62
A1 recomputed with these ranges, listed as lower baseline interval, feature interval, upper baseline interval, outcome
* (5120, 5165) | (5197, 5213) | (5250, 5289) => 0.8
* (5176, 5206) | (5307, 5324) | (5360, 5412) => -1.6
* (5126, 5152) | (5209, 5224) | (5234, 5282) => -0.5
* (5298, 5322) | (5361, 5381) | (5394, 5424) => -0.2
